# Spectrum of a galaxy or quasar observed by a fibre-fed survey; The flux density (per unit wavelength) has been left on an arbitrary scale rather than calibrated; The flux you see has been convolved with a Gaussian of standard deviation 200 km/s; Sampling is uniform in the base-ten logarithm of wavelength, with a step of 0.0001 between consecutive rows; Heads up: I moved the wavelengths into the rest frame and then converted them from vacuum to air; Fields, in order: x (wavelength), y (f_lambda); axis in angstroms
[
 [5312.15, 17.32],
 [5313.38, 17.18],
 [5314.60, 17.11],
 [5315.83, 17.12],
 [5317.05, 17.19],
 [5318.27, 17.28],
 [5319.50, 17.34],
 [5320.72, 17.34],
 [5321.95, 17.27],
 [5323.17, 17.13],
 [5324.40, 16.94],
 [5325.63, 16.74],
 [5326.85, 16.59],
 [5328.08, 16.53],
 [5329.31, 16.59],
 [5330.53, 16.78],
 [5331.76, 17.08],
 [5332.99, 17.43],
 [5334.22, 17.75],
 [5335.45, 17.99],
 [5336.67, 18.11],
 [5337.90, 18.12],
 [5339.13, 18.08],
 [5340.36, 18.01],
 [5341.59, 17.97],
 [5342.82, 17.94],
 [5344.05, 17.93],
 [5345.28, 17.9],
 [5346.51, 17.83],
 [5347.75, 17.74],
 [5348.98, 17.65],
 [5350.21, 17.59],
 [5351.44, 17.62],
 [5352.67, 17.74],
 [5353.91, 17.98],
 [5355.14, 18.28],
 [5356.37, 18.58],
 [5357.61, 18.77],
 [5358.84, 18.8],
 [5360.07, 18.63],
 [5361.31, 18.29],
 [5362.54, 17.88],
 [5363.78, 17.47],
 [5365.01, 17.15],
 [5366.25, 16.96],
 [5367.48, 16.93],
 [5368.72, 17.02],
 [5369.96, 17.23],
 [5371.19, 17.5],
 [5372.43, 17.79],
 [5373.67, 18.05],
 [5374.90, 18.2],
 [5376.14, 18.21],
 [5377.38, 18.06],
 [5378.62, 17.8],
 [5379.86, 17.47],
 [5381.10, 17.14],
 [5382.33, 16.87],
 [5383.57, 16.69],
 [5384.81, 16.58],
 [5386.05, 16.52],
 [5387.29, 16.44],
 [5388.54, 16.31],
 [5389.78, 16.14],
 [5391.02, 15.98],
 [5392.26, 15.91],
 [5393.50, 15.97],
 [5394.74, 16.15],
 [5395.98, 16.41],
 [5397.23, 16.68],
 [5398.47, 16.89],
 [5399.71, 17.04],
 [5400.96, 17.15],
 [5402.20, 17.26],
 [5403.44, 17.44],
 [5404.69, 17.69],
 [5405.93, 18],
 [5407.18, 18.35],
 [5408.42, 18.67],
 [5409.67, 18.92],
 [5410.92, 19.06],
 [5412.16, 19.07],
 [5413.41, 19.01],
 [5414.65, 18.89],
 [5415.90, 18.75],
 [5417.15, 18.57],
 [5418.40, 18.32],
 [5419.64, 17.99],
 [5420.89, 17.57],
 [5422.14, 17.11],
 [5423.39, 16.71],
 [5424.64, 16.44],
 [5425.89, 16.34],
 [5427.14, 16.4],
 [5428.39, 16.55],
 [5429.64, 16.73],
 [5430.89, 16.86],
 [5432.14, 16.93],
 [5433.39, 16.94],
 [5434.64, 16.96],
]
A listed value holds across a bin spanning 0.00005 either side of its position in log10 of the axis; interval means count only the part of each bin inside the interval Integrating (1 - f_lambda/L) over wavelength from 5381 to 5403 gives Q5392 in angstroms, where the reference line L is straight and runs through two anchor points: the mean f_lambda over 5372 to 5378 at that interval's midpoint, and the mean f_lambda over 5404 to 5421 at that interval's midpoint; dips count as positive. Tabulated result 2.1 angstroms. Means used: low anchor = 18.1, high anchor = 18.5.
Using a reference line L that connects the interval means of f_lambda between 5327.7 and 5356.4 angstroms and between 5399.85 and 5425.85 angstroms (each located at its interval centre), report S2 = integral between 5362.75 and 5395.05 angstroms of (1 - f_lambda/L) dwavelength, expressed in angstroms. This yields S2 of 1.5 angstroms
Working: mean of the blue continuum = 17.7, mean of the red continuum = 18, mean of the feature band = 17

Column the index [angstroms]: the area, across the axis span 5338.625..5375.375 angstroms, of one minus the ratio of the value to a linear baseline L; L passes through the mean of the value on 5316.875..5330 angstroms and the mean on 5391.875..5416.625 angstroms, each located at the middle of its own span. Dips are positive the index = -1.21 angstroms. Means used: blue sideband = 17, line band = 17.8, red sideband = 17.7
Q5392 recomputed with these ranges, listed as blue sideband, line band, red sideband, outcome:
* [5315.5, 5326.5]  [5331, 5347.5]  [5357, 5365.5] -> -0.2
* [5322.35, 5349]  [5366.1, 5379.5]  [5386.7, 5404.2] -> -0.6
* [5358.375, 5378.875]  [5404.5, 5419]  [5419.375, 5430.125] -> -1.4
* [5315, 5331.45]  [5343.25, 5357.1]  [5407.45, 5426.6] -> -0.5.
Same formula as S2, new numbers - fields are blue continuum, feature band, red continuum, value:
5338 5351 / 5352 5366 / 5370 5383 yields -0.3 angstroms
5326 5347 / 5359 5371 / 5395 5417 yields 0.1 angstroms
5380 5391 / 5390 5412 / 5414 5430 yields -0.4 angstroms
